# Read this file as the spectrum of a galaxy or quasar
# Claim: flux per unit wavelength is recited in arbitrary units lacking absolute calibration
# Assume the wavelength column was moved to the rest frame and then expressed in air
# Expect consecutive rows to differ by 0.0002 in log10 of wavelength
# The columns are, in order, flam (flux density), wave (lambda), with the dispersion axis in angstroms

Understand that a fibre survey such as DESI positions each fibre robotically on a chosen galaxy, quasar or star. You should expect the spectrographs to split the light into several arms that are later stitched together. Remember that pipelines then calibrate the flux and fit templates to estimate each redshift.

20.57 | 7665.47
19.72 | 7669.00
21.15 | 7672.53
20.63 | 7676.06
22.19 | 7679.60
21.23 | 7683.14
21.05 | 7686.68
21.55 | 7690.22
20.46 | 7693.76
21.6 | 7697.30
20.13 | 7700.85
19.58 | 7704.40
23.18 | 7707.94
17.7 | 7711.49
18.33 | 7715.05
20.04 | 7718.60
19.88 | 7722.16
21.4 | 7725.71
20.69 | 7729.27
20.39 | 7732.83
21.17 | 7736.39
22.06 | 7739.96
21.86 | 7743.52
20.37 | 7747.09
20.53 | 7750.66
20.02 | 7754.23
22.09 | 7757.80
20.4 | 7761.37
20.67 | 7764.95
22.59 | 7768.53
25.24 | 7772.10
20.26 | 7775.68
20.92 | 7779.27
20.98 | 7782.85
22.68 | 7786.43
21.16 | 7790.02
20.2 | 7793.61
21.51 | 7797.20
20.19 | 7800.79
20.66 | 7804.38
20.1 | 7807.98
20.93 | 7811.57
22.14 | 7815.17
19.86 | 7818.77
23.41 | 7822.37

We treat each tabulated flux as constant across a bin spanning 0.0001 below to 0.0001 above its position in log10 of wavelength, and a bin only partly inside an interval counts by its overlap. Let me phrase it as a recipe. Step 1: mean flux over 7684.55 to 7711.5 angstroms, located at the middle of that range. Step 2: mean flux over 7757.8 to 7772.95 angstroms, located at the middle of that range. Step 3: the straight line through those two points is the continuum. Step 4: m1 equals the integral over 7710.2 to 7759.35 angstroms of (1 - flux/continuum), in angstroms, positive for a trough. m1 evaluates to 2.33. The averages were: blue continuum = 20.9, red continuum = 22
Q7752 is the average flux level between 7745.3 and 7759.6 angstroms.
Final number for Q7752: 20.8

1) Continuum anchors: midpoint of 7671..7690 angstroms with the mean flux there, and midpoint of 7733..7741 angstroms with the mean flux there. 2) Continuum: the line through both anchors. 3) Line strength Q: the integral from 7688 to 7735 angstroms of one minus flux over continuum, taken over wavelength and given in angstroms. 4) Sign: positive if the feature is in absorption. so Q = 2.0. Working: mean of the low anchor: 21.3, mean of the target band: 20.4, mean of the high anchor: 21.3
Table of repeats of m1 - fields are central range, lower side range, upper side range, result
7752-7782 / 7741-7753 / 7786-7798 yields -0.6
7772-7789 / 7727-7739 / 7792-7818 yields -0.7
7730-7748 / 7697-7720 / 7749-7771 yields -0.4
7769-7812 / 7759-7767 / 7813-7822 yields -0.5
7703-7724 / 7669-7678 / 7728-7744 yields 1.2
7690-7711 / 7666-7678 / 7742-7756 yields -0.3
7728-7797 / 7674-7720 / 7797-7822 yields -1.8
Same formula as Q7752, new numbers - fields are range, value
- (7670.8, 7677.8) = 20.9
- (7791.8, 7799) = 20.9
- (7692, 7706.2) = 20.5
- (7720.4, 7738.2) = 20.7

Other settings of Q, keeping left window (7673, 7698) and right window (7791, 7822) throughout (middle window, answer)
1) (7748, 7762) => 0.2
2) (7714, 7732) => 0.8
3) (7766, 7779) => -0.9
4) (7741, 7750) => 0.0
